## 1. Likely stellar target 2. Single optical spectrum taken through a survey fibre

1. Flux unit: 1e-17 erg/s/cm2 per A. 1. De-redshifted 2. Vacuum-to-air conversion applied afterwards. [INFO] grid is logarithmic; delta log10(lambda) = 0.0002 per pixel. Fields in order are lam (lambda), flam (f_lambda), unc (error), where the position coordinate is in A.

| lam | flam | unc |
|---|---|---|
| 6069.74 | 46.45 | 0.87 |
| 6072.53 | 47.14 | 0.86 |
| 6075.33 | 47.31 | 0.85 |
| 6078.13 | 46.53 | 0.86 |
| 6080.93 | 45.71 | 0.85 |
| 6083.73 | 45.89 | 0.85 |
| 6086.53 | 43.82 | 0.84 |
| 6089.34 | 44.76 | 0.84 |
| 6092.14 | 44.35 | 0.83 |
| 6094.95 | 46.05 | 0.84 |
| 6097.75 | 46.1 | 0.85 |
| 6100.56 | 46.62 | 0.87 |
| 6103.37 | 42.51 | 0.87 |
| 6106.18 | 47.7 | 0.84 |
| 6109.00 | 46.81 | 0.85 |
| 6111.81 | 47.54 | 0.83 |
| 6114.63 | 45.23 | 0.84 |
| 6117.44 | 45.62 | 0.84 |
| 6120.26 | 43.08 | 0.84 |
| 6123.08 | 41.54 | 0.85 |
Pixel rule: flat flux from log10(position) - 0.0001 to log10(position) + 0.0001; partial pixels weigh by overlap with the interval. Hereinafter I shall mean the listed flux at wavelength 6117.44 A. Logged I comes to 45.62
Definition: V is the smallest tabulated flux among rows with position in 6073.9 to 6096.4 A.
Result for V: 43.82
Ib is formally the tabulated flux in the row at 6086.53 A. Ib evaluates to 43.82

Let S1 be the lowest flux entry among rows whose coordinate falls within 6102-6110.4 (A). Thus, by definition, 42.51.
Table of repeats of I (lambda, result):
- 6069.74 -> 46.45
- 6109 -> 46.81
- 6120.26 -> 43.08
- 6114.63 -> 45.23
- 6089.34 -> 44.76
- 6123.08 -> 41.54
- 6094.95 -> 46.05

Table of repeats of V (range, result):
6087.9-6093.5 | 44.35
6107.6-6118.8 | 45.23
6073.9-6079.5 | 46.53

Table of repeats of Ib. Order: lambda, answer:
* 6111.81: 47.54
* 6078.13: 46.53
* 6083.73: 45.89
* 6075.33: 47.31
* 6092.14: 44.35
